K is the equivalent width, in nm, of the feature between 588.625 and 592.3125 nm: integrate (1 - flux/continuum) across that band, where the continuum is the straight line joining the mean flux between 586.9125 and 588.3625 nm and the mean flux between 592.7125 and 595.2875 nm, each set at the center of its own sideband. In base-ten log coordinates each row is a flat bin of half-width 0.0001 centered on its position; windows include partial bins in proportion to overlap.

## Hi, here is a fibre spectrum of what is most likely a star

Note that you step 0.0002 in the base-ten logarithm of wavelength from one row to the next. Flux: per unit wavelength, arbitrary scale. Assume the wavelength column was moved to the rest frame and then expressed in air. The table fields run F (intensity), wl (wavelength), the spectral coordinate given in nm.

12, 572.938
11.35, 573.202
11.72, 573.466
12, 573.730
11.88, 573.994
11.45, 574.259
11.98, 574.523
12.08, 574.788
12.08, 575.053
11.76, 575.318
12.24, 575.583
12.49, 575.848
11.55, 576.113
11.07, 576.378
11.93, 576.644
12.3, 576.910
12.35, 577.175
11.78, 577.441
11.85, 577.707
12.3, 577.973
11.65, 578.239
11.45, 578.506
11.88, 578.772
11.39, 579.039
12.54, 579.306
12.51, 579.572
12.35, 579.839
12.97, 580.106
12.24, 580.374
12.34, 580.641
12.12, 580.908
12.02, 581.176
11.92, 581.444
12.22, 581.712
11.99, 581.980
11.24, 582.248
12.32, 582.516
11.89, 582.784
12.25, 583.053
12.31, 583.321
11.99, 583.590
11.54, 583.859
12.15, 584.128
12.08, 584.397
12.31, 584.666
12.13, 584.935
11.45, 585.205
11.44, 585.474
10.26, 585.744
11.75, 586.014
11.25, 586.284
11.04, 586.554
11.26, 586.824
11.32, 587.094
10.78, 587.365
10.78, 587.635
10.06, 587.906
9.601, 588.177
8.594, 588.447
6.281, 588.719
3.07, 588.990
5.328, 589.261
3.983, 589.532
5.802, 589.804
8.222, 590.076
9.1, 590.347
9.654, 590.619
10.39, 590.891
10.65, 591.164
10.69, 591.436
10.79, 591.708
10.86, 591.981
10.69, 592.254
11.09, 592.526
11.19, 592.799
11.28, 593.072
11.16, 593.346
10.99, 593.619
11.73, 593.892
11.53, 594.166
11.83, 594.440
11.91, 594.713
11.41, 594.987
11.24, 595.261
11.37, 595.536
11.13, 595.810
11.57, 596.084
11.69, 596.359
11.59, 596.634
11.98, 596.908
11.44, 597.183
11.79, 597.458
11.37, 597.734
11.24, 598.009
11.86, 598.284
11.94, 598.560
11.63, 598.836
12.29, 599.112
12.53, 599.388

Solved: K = 0.92 nm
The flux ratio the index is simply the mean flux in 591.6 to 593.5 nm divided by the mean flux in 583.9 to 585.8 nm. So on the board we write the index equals 0.9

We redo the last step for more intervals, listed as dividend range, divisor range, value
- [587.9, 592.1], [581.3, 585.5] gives 0.69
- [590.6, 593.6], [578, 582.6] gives 0.90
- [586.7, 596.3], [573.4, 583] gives 0.83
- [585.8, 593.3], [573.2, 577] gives 0.80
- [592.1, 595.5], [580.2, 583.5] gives 0.94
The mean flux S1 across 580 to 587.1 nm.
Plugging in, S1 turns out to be 11.8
